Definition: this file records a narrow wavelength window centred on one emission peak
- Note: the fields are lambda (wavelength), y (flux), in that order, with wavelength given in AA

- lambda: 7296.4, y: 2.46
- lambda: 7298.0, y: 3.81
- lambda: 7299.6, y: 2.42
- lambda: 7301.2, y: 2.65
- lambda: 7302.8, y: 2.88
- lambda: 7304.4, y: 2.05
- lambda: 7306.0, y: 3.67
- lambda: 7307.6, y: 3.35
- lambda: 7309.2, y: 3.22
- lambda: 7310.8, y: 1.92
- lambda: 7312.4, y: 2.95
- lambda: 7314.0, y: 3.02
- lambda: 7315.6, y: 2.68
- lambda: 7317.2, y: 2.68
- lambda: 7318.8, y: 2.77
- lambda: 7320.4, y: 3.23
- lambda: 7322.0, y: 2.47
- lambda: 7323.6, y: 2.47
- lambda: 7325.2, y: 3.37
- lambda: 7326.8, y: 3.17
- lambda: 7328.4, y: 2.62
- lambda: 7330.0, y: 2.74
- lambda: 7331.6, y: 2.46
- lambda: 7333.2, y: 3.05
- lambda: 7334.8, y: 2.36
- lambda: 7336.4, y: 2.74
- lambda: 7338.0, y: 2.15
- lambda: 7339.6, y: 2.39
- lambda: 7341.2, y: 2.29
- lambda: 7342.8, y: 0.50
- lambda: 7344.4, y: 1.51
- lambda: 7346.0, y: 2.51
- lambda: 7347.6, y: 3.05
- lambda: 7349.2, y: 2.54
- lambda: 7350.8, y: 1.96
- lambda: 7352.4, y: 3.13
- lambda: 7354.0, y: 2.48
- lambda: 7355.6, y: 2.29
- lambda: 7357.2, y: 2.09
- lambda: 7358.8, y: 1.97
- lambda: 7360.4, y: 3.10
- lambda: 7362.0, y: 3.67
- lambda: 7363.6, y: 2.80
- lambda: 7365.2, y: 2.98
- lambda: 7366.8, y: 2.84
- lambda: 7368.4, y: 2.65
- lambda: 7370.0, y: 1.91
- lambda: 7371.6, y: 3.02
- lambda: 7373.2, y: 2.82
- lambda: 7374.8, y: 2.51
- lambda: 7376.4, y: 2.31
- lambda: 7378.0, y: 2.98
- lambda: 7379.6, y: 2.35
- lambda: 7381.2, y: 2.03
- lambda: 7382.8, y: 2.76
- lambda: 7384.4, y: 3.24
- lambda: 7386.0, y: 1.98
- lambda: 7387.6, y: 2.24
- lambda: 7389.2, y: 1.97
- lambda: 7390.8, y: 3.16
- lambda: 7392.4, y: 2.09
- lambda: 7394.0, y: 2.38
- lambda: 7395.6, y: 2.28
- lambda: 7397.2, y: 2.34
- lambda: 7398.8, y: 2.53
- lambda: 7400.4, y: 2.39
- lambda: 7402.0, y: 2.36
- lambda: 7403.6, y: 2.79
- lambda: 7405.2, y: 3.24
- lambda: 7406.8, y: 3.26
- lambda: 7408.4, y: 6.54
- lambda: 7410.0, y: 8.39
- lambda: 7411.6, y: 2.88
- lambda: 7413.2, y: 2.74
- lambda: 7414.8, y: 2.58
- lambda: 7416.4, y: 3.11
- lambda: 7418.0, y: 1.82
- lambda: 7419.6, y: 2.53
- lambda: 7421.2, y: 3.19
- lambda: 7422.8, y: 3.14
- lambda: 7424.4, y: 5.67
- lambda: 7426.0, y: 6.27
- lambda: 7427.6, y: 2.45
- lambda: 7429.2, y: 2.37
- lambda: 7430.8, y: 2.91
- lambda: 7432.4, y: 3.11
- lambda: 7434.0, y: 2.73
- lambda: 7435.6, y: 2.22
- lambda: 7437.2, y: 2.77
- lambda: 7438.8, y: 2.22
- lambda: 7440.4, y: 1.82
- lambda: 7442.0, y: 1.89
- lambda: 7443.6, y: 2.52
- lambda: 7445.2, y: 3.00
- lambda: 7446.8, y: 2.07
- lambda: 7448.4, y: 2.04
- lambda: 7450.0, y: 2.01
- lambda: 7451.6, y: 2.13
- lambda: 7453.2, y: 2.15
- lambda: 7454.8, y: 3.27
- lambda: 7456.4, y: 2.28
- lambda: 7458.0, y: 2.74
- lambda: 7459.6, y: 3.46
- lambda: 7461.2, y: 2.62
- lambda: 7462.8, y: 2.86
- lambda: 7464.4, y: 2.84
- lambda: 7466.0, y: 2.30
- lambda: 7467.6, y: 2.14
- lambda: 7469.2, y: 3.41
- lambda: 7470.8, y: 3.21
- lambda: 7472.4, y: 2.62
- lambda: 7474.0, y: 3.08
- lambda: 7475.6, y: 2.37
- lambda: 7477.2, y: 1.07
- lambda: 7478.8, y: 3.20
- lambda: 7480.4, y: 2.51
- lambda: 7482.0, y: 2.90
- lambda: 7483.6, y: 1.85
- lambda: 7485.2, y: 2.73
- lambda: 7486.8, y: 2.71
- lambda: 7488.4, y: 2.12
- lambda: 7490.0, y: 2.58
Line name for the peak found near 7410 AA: [S II] 6716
